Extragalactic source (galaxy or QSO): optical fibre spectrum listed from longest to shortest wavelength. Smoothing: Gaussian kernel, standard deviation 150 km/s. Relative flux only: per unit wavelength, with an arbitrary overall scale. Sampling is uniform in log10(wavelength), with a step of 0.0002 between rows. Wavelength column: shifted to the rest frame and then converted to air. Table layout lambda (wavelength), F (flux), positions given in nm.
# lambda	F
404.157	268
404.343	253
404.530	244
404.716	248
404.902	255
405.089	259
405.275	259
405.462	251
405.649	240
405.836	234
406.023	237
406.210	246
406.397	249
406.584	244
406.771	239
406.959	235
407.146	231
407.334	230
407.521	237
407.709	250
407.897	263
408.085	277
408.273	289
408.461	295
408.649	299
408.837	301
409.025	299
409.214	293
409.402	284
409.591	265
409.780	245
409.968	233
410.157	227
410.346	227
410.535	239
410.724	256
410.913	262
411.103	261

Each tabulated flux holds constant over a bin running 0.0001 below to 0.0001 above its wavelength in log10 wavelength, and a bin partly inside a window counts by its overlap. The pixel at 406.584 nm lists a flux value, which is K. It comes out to 244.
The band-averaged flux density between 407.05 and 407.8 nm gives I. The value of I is 237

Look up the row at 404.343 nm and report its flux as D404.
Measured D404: 253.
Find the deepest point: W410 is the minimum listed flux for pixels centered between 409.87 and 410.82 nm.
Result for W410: 227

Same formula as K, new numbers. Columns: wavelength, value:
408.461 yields 295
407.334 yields 230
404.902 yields 255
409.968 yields 233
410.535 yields 239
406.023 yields 237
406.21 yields 246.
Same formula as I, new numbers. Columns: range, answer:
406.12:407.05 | 243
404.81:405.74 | 253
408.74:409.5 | 294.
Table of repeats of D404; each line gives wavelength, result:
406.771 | 239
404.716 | 248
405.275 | 259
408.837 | 301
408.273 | 289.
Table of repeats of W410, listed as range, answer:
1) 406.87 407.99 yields 230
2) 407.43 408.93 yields 237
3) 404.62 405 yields 248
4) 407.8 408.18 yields 263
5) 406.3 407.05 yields 235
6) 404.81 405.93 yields 234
